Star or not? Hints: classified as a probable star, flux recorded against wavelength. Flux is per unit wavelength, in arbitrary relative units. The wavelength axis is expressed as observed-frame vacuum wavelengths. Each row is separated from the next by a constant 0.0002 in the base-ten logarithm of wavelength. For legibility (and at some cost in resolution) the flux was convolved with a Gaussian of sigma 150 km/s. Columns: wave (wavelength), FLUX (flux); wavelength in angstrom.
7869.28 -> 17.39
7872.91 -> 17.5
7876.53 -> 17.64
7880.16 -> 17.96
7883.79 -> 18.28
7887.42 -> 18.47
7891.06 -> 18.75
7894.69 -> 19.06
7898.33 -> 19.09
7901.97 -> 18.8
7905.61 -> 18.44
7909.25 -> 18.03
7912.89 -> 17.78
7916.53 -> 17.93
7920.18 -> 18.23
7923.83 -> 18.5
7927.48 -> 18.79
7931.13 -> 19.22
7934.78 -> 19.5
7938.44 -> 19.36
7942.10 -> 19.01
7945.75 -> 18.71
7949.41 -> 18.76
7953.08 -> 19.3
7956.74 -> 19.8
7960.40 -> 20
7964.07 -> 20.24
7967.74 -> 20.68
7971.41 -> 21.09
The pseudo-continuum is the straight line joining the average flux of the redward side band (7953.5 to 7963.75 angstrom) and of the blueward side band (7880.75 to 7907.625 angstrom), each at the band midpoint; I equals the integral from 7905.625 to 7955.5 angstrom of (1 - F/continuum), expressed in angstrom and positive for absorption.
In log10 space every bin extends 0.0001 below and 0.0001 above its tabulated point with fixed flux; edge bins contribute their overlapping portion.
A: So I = 1.66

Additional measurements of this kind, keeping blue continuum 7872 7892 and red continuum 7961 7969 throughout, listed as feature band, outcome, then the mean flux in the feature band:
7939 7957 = 0.7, 19.1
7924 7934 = 0.2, 19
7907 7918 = 0.6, 17.9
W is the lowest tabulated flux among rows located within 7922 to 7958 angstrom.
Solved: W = 18.5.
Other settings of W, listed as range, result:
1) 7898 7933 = 17.78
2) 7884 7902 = 18.47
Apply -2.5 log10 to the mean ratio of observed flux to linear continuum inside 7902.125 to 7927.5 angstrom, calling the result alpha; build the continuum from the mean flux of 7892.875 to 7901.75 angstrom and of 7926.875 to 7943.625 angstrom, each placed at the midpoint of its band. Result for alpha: 0.05 mag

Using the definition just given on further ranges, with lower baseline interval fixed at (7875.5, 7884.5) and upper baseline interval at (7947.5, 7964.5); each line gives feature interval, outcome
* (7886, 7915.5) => -0.01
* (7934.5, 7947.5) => 0.01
